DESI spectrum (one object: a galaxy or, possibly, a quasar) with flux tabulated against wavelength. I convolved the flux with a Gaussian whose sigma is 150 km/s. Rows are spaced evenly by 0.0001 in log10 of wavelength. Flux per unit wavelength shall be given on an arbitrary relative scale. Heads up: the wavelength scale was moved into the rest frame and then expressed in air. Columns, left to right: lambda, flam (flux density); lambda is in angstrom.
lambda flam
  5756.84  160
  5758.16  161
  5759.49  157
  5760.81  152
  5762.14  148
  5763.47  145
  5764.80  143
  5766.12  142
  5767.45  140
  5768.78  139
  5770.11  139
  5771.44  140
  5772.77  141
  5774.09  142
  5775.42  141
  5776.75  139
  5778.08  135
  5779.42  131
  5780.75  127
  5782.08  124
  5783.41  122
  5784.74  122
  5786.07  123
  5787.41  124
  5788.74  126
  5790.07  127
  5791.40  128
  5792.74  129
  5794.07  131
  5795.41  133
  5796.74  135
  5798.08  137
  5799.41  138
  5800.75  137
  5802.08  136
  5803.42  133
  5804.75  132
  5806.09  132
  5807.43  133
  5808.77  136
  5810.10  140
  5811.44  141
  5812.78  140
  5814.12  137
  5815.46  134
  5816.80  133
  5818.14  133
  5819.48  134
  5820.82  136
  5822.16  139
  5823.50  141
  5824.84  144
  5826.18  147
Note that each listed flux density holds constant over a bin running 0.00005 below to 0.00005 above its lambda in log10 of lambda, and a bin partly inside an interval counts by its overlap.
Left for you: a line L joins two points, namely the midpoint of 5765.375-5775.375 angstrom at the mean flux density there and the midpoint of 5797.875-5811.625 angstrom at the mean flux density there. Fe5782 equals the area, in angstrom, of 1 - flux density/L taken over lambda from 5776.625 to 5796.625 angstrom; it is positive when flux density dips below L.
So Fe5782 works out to 1.5 angstrom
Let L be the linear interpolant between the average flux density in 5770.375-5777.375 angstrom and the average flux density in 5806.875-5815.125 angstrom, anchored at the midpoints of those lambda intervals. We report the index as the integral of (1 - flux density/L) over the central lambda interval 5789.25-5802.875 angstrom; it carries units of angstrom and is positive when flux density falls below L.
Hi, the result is 0.6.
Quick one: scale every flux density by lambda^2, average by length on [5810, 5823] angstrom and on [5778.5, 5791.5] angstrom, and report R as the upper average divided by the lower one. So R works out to 1.10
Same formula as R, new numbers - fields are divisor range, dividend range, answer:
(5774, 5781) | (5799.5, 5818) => 1.01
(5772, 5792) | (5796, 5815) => 1.05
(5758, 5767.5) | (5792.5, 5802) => 0.92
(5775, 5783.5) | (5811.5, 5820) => 1.04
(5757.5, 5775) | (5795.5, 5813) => 0.95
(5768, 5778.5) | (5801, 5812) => 0.98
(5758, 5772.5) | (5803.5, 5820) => 0.95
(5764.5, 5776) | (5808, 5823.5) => 0.99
